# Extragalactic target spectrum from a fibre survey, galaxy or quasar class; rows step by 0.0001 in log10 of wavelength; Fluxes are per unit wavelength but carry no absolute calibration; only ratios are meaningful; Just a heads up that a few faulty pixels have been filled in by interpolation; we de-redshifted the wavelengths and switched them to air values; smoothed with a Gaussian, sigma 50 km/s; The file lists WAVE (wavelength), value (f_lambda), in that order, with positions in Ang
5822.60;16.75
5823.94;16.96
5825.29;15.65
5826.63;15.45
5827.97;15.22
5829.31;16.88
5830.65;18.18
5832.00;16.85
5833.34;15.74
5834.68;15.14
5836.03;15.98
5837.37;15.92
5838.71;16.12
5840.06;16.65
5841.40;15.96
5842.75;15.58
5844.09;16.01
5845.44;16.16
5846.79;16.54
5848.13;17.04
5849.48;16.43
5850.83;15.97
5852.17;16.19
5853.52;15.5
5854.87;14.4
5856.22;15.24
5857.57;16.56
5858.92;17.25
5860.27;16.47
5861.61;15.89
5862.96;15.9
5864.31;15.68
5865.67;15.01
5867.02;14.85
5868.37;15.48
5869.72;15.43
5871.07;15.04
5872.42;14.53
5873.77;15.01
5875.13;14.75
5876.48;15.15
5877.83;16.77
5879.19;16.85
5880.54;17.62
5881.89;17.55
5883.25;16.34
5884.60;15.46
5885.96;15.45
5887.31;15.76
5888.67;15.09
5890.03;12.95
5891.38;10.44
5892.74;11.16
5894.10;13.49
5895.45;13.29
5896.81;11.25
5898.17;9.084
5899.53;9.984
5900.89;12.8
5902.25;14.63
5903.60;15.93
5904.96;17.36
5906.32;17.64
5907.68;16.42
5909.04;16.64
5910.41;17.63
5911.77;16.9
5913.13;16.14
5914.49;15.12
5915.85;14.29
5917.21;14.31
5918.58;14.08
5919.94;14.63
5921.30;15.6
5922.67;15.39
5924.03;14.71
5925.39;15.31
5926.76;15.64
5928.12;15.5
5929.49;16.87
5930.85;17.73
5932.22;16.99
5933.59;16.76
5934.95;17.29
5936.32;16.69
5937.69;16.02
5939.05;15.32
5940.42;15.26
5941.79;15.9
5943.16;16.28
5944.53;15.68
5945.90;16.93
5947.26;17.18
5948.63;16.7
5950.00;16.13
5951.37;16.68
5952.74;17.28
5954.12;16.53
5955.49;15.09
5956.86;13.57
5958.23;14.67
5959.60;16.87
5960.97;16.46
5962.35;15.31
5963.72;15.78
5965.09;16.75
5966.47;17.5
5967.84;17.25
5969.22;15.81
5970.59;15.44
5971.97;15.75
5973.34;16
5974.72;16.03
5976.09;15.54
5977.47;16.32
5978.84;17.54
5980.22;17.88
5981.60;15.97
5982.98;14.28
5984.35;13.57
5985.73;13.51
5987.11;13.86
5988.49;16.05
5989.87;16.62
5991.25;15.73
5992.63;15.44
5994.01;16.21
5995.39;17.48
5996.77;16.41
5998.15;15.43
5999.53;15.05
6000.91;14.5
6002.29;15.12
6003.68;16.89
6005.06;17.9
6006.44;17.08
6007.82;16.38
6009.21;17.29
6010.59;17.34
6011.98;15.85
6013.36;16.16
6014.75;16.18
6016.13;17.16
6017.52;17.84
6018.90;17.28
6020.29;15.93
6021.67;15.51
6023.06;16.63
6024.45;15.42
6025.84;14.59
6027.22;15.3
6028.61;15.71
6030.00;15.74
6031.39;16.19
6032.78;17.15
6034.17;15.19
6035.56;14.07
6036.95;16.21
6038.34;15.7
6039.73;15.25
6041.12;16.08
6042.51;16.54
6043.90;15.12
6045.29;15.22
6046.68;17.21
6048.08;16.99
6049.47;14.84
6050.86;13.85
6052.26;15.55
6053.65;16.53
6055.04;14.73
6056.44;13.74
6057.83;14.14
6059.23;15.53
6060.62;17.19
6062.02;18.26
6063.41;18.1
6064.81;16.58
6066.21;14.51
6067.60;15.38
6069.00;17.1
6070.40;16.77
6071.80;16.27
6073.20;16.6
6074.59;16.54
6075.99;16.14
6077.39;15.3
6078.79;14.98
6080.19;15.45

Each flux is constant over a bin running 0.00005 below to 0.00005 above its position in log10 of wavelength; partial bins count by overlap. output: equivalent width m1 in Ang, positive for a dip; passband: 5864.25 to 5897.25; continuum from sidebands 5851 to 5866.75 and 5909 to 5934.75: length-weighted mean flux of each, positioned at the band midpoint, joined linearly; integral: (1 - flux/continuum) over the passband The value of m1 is 2.0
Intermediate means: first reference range 15.8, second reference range 15.8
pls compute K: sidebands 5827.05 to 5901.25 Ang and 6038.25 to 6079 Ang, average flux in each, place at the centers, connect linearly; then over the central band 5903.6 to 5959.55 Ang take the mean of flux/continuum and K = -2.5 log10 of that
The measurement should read -0.038 mag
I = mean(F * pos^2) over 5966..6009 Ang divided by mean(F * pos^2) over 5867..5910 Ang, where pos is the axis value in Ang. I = 1.12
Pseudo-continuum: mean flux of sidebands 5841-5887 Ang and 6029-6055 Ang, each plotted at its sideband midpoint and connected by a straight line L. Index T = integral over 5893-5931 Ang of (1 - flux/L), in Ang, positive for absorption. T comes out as 2.3 Ang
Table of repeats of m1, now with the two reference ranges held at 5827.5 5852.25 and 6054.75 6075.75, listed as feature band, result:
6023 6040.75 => 0.60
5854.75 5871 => 0.54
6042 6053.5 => 0.31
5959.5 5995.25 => 0.58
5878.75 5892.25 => 0.80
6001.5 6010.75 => -0.37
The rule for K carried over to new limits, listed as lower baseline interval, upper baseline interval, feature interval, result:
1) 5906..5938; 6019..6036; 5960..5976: -0.02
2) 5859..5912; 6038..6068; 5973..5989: -0.01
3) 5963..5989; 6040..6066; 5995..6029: -0.03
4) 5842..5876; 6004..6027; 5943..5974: 0.00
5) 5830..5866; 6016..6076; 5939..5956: -0.02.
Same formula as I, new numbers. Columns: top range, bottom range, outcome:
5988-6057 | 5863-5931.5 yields 1.11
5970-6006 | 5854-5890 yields 1.05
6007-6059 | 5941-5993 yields 1.02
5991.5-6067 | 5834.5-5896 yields 1.09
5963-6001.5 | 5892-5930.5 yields 1.10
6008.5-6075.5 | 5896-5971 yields 1.06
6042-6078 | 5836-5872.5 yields 1.08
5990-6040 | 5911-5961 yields 1.04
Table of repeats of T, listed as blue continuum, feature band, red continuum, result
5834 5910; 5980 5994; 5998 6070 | 0.5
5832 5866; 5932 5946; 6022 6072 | -0.3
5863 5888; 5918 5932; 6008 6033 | 0.3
